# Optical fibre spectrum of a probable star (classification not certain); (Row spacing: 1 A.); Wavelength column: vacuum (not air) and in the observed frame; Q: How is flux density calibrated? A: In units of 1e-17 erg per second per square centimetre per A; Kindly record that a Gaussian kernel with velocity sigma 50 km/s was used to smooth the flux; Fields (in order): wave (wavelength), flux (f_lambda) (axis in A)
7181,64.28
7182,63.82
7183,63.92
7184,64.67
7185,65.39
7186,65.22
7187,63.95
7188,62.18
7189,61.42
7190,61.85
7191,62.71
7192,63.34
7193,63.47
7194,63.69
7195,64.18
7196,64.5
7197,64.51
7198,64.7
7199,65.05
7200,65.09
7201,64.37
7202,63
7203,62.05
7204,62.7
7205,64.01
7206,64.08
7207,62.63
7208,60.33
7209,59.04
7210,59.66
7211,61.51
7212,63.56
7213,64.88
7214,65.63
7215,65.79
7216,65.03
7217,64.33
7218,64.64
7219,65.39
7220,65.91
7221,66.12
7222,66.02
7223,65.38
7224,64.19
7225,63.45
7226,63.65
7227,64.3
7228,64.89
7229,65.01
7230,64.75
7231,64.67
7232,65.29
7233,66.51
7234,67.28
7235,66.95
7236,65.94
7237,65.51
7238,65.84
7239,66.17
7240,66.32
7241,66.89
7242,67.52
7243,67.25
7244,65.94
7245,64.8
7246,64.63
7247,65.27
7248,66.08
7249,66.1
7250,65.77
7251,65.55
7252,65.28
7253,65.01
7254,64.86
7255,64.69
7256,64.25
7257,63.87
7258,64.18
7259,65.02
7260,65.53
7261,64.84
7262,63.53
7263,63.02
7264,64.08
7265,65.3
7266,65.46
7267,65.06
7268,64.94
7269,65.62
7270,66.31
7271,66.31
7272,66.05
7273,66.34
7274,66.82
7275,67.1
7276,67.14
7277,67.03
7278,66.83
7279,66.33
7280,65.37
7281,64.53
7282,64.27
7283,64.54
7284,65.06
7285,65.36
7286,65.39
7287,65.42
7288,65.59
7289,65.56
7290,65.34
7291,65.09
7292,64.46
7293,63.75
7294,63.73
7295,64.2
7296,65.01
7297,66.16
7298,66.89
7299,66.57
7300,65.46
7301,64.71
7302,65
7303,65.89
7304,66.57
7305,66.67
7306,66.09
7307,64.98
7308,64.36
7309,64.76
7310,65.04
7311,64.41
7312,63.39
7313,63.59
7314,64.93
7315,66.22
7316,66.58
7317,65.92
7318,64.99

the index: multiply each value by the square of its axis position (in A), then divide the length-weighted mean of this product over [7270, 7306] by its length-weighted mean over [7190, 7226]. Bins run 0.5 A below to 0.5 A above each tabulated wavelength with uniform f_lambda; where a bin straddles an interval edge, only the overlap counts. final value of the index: 1.05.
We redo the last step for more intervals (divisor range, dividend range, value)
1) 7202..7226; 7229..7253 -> 1.04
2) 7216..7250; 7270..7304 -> 1.02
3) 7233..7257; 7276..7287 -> 1.01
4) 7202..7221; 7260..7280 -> 1.05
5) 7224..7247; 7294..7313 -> 1.01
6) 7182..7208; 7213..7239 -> 1.04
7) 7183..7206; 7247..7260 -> 1.04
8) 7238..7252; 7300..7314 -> 1.00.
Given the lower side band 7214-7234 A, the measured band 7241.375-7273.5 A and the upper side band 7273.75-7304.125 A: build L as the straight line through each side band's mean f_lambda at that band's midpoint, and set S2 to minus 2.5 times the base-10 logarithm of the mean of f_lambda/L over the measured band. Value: 0.00 mag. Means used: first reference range 65.1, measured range 65.3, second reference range 65.5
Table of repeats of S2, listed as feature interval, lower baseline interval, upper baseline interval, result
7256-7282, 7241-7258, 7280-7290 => 0.00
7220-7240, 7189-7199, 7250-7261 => -0.02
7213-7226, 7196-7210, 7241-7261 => -0.02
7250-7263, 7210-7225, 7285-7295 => 0.00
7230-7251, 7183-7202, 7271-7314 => -0.02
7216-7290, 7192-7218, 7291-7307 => -0.02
